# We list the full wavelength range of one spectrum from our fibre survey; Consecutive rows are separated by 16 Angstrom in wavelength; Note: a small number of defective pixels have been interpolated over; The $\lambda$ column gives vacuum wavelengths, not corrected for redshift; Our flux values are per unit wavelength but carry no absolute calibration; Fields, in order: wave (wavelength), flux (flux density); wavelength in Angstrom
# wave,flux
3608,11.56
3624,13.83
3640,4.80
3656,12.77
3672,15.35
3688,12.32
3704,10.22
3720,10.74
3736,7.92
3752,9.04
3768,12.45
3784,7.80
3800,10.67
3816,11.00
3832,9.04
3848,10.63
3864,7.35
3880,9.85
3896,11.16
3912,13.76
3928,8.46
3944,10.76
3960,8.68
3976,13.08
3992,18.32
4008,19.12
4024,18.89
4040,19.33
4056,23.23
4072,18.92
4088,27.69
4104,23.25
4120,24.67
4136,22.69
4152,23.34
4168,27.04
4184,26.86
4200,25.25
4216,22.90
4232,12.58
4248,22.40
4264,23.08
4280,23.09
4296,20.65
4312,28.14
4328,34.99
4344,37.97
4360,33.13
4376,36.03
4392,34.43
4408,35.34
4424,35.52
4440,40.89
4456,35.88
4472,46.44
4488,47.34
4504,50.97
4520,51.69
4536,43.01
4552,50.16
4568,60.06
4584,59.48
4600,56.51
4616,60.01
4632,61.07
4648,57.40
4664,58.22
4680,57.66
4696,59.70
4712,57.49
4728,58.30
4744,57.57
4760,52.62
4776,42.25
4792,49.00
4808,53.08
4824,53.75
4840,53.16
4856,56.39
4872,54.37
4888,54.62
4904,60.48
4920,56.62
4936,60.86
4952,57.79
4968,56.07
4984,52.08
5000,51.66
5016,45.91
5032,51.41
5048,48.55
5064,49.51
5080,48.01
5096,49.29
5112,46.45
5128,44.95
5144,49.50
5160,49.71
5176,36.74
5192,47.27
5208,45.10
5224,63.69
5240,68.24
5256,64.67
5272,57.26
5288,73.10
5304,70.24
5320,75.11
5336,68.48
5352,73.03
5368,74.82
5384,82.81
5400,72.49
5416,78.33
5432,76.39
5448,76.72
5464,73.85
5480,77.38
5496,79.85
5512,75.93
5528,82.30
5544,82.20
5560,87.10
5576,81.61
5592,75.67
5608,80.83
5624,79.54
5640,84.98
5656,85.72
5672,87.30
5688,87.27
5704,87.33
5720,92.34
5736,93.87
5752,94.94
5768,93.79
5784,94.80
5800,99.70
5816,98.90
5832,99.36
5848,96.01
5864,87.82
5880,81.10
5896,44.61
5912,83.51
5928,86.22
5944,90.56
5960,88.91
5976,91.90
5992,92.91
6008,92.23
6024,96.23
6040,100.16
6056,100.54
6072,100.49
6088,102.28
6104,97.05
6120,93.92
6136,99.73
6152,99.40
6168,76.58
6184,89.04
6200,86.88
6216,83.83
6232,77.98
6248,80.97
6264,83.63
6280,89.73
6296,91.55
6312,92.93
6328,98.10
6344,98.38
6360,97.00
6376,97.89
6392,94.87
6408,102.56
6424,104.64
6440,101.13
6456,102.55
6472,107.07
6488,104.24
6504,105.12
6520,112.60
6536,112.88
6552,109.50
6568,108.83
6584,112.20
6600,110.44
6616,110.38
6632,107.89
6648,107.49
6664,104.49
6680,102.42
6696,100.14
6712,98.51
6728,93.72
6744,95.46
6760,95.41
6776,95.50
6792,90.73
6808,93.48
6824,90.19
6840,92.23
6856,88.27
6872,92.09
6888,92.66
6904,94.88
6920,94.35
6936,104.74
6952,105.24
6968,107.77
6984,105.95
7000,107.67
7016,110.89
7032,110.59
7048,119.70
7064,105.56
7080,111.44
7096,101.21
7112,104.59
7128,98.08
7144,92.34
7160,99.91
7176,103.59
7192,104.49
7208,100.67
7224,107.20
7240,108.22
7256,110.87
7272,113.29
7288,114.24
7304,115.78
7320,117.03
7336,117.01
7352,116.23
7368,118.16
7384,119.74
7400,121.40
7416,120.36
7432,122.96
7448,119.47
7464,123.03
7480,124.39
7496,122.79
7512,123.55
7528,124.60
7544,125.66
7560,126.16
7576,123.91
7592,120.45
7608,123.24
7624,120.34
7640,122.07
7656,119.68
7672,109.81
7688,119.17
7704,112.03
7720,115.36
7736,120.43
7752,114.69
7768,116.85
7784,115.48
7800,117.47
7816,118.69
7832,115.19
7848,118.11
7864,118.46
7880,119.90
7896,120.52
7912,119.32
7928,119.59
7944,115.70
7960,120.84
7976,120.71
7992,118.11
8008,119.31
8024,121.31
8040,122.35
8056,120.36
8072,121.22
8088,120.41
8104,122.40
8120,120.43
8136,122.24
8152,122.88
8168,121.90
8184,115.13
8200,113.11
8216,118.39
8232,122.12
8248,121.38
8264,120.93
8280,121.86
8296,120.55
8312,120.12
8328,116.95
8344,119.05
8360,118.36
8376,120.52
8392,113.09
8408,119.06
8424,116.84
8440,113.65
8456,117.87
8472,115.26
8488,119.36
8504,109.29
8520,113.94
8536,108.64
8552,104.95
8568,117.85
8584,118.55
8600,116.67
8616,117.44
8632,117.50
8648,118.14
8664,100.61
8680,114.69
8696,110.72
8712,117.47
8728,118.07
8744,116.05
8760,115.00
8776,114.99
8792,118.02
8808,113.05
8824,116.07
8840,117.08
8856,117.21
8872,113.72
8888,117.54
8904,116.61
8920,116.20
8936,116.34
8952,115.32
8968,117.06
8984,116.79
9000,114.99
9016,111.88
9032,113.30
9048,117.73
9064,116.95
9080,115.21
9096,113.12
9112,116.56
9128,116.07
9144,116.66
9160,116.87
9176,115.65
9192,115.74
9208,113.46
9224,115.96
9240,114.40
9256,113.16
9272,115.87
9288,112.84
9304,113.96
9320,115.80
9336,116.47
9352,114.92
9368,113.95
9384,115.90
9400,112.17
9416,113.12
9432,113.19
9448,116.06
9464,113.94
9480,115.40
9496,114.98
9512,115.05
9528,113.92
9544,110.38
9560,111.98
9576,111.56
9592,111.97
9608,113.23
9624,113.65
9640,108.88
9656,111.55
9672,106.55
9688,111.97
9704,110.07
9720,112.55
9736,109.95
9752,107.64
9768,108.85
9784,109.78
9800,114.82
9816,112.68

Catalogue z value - 0.00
